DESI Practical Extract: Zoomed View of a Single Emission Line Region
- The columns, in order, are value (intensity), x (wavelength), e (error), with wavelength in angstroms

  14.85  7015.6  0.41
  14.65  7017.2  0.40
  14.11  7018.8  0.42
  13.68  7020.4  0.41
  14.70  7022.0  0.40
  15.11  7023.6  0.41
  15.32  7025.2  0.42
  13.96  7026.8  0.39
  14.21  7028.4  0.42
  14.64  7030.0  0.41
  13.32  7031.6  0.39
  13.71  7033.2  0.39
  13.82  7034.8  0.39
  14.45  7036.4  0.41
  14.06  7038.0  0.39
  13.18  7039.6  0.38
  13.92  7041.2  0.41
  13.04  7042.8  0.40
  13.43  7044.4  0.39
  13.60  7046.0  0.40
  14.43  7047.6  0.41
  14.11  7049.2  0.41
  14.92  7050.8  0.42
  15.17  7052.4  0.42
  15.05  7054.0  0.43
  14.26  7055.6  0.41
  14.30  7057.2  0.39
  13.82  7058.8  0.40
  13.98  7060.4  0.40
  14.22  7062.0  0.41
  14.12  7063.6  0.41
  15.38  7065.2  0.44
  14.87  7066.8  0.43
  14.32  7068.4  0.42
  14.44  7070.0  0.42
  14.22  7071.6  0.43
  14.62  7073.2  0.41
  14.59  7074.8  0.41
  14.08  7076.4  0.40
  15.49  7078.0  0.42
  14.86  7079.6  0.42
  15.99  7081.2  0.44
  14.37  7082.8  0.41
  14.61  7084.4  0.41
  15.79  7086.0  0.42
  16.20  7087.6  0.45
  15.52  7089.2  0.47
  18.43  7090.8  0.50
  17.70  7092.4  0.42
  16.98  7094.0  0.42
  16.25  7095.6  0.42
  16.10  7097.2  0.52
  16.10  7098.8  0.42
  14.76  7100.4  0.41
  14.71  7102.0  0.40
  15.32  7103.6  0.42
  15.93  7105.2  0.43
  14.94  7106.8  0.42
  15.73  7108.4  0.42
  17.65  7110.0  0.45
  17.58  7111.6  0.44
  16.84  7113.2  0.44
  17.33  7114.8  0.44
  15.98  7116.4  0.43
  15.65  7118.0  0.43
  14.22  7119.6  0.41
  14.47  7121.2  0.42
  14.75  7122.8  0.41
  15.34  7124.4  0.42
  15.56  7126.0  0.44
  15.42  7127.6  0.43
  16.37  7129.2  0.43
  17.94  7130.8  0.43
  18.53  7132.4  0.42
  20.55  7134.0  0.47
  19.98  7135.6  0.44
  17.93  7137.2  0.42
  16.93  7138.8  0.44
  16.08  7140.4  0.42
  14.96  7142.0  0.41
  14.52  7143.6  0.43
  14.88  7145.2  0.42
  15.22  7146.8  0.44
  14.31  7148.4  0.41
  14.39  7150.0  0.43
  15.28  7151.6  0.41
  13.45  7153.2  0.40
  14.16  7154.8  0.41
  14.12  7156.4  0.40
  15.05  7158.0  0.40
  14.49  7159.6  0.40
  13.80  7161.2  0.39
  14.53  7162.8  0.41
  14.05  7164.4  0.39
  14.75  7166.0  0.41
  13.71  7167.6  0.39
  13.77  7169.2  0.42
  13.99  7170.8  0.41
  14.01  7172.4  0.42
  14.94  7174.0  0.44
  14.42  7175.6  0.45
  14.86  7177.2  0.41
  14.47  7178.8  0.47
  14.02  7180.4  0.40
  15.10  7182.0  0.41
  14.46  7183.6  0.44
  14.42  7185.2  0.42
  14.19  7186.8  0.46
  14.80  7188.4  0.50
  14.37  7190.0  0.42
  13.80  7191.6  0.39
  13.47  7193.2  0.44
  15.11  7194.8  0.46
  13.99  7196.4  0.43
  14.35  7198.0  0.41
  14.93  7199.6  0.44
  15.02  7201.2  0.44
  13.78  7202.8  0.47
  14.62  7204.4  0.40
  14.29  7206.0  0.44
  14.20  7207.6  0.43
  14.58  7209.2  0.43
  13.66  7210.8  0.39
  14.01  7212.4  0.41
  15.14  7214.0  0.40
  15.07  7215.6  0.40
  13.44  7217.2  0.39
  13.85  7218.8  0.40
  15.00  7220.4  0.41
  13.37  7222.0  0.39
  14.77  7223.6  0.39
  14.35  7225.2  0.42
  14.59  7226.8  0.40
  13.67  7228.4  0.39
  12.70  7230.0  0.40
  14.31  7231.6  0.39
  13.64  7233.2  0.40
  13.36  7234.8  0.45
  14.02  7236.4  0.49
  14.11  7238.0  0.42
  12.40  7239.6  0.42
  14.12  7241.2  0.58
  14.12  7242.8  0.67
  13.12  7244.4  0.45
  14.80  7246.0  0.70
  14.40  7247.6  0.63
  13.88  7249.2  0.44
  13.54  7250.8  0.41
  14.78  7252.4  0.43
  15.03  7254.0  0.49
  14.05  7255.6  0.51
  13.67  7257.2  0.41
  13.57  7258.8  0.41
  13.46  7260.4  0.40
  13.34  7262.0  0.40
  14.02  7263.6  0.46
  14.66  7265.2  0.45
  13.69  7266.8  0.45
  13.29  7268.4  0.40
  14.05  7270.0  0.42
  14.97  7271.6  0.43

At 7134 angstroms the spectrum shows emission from [N II]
